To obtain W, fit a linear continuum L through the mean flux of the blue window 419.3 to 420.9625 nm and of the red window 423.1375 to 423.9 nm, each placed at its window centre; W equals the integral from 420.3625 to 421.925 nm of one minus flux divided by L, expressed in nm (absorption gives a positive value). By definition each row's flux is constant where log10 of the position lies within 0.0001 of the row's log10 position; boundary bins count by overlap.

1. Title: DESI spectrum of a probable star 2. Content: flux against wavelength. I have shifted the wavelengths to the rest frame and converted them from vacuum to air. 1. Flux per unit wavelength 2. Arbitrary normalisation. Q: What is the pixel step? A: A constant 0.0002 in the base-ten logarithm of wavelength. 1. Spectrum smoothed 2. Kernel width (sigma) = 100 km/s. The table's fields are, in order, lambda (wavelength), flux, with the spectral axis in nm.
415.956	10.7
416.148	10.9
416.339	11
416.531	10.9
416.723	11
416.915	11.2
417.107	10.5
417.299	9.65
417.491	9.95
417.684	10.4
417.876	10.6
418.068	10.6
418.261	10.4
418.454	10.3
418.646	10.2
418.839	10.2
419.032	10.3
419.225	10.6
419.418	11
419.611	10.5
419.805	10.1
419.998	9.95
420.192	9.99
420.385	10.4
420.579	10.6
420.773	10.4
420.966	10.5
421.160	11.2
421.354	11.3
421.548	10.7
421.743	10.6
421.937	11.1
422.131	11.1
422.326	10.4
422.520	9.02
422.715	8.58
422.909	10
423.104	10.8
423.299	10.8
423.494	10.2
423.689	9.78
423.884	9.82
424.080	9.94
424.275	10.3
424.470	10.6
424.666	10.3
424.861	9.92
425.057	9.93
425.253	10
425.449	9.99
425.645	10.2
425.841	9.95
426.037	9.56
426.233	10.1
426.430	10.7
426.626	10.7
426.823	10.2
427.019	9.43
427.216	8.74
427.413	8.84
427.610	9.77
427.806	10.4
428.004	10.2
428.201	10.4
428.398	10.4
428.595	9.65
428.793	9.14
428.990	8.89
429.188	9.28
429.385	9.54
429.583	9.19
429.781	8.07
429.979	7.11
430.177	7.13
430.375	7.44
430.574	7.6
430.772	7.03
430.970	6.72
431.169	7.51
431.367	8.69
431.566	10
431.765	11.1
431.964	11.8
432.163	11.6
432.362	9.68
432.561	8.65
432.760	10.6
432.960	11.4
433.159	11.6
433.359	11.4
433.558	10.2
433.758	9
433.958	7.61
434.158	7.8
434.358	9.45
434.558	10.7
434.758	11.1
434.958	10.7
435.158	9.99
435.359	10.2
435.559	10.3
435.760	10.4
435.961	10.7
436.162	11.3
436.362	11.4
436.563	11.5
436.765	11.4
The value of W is -0.062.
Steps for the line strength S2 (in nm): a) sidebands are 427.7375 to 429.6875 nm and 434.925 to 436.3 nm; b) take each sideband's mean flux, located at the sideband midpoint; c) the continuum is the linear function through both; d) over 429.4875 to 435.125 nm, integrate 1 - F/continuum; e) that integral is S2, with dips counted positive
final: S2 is 0.453 nm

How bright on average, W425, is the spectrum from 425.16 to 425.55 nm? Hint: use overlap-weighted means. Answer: 9.99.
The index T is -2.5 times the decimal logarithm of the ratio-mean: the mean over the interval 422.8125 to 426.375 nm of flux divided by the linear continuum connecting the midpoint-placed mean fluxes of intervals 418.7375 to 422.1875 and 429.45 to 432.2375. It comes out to -0.04 mag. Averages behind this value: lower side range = 10.6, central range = 10.1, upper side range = 8.63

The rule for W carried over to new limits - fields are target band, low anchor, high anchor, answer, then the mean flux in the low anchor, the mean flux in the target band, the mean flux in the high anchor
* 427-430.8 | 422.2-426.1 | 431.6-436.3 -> 0.46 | 10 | 8.93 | 10.3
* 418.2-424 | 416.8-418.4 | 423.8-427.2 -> -0.06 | 10.4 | 10.4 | 10.1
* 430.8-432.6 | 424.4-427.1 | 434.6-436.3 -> 0.17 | 10.1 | 9.46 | 10.6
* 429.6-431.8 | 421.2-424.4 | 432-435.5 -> 0.47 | 10.3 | 7.99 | 10.1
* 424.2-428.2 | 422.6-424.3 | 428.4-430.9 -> -0.31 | 10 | 10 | 8.4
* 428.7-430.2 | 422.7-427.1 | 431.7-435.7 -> 0.23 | 10.1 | 8.62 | 10.2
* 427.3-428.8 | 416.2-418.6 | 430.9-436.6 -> 0.06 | 10.5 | 9.88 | 10.1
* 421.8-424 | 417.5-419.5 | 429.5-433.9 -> -0.03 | 10.4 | 10.2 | 9.24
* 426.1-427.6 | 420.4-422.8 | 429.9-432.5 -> -0.04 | 10.5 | 9.8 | 8.74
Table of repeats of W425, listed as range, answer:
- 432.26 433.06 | 10.1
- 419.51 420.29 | 10.1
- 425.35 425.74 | 10.1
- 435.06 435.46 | 10.1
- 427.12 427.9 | 9.44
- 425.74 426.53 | 10.1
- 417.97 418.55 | 10.4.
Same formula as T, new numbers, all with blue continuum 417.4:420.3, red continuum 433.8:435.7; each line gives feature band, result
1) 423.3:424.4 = 0.01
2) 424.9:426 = 0.01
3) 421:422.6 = -0.05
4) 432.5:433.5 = -0.10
